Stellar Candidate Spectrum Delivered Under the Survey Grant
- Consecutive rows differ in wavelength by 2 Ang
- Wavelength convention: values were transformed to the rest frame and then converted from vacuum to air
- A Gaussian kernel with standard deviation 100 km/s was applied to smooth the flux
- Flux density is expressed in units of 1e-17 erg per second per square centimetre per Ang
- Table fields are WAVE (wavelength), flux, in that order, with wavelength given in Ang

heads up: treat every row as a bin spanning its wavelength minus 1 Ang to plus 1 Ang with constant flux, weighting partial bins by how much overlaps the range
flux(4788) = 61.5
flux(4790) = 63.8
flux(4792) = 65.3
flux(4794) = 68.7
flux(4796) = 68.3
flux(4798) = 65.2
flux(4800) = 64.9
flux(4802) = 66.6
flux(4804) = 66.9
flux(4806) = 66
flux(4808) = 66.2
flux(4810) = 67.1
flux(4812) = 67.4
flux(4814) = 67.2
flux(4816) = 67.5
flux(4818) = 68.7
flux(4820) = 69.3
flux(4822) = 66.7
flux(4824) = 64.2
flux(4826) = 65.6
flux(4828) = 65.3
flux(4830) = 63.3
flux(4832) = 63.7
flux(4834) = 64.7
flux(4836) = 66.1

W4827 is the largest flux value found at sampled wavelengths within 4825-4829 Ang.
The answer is 65.6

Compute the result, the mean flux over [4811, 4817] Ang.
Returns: 67.4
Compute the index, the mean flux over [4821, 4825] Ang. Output 65.5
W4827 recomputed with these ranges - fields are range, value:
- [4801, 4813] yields 67.4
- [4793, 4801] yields 68.7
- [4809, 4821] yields 69.3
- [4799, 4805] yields 66.9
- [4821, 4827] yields 66.7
